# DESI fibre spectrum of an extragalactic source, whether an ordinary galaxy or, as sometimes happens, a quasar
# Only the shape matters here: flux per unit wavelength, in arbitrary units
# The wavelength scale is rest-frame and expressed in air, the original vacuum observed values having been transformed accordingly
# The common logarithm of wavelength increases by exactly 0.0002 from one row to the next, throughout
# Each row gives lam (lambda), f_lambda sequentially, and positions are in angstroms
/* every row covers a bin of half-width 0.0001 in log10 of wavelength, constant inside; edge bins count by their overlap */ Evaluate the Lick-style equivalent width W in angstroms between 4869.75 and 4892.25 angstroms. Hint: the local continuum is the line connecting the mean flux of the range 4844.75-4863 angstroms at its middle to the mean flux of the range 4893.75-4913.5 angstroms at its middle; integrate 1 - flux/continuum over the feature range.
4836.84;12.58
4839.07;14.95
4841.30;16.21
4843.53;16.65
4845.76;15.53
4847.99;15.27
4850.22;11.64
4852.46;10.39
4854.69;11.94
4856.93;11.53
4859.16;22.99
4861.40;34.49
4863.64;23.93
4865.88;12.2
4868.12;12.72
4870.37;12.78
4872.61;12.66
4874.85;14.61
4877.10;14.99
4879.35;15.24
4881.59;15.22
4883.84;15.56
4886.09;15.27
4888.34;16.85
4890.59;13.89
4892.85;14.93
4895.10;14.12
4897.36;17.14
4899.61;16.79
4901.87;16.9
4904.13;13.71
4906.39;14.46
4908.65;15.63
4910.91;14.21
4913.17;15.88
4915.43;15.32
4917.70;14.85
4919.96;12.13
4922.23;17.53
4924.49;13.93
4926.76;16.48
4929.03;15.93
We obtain 1.9 angstroms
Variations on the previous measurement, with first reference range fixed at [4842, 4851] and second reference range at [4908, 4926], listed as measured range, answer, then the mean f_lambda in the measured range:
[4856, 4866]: -4.77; 22.1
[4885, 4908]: -0.70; 15.4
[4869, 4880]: 0.72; 14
